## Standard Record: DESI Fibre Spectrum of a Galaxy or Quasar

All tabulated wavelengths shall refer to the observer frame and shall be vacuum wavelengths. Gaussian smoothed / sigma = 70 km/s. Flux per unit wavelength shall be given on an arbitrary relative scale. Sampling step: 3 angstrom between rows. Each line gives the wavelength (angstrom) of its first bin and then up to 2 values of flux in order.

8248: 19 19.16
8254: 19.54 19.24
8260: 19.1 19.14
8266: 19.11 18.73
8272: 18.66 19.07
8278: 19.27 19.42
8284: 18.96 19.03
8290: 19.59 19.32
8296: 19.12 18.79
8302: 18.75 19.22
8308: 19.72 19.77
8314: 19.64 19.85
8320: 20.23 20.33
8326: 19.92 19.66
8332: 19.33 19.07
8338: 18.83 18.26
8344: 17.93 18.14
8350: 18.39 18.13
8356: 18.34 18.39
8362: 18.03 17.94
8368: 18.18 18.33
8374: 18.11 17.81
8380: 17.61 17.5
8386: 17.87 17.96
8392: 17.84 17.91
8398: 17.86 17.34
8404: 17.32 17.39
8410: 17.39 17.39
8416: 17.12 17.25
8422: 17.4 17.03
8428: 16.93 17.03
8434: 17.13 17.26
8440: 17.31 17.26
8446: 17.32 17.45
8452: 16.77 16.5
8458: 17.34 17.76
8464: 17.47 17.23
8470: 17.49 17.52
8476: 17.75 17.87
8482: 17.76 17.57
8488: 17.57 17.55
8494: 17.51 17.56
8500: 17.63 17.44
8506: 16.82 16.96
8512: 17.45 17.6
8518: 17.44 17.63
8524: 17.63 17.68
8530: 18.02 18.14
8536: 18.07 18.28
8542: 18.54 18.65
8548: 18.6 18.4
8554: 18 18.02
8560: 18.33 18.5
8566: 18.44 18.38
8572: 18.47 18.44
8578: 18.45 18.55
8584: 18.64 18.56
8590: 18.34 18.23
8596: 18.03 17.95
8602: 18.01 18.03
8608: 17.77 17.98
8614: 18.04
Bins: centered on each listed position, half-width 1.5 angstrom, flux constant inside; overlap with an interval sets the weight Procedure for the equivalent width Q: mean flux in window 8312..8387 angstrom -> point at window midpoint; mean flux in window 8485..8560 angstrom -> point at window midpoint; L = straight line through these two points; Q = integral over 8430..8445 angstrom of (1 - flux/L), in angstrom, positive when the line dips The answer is 0.8 angstrom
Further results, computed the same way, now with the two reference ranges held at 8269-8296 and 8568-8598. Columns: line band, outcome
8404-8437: 2.8 angstrom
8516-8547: 0.9 angstrom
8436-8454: 1.5 angstrom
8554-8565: 0.1 angstrom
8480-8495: 0.8 angstrom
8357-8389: 1.6 angstrom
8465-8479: 0.9 angstrom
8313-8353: -0.3 angstrom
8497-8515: 1.2 angstrom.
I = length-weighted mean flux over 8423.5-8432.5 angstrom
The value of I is 17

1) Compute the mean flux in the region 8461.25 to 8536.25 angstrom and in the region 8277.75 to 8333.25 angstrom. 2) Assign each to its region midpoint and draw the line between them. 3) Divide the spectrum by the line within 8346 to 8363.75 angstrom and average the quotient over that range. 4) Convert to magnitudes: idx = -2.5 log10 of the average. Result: 0.04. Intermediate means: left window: 19.5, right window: 17.6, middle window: 18.2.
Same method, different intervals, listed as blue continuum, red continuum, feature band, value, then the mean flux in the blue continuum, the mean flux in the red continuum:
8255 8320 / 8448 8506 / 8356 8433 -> 0.035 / 19.2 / 17.4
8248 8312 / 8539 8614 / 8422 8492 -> 0.079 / 19.2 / 18.3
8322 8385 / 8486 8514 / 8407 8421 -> 0.044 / 18.5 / 17.4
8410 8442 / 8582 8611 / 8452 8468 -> 0.011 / 17.2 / 18.2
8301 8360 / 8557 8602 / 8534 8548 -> 0.004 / 19.1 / 18.4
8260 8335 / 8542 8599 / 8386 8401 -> 0.069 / 19.3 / 18.4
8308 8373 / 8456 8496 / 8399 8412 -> 0.053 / 18.9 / 17.6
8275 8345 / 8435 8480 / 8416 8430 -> 0.041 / 19.3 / 17.3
